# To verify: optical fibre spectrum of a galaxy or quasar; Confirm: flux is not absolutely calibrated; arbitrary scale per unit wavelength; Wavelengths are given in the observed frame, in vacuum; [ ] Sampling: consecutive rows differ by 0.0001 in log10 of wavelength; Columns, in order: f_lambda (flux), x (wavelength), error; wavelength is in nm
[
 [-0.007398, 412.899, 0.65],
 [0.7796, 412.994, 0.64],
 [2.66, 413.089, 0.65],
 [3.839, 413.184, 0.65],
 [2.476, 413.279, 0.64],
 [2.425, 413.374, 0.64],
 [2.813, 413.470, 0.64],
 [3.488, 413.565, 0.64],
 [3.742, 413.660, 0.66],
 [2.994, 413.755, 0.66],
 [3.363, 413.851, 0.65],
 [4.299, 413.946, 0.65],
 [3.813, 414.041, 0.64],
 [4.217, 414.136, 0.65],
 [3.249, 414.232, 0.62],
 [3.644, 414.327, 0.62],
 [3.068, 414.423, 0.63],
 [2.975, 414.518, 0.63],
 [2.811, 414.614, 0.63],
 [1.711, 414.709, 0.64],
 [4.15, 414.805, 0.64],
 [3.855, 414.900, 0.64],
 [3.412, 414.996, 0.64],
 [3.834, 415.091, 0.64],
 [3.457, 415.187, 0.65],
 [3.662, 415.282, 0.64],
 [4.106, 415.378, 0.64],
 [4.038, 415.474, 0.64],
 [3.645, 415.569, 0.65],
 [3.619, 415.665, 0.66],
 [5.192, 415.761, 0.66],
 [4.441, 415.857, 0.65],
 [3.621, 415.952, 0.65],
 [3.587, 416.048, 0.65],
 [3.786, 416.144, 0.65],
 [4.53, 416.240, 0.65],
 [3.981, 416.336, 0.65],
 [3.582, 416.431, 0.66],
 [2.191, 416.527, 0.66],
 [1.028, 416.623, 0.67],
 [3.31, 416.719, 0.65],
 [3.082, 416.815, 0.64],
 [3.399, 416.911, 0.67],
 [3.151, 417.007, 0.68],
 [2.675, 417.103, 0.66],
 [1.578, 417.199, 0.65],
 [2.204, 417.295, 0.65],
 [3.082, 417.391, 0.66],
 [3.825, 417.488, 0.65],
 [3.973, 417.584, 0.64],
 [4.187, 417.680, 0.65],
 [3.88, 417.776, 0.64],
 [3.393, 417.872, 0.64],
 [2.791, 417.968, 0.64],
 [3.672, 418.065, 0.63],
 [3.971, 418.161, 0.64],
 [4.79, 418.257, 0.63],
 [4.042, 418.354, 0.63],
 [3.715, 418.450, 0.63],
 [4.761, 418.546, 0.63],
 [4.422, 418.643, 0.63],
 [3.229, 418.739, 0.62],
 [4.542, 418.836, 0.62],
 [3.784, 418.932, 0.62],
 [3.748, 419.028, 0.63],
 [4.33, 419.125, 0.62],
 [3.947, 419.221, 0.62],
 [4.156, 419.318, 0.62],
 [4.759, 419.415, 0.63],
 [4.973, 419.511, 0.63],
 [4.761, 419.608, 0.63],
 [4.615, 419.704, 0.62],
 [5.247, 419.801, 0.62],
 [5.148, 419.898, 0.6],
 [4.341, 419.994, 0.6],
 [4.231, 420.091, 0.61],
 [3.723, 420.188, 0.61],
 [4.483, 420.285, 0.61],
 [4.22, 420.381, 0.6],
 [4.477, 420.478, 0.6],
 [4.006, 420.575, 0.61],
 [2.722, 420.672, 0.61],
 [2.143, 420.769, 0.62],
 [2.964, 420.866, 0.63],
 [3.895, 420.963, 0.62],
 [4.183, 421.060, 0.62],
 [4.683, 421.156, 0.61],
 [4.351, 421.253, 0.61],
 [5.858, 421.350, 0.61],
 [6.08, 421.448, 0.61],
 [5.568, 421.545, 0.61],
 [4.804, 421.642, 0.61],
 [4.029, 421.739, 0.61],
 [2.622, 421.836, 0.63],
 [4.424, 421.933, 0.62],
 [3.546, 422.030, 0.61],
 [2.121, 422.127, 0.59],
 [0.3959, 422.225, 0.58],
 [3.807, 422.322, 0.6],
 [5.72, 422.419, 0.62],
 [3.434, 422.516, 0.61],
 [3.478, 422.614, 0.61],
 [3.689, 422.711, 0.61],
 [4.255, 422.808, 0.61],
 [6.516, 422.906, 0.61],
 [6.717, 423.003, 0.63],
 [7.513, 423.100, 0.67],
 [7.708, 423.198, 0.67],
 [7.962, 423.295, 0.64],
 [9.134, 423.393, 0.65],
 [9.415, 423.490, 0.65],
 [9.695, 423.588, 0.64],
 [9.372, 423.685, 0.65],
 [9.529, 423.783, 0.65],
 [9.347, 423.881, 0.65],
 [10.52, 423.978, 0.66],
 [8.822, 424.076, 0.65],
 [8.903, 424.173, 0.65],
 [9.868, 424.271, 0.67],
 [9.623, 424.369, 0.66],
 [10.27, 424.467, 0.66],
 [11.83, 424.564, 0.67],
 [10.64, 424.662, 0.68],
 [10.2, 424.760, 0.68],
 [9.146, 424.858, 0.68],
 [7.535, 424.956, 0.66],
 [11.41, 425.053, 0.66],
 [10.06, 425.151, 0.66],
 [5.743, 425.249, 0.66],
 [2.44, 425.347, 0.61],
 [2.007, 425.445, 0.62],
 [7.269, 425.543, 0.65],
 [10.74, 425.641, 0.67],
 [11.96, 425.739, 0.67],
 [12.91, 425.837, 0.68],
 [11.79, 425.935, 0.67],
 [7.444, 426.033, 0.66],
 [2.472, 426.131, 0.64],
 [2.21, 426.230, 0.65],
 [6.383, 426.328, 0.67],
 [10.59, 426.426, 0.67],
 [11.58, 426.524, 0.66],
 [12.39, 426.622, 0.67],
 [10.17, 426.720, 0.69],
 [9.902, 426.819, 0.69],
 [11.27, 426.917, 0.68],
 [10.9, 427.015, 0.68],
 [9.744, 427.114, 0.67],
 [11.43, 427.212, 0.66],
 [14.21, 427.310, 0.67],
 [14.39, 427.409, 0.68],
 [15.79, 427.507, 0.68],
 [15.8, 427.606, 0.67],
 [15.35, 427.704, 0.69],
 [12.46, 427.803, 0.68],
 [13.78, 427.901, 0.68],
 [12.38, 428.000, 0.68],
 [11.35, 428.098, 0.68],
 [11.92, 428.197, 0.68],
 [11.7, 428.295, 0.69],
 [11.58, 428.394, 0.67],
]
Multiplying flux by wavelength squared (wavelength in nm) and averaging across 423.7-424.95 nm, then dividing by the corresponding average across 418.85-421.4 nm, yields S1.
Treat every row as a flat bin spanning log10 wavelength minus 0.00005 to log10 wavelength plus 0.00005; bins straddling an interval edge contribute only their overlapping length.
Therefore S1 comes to 2.36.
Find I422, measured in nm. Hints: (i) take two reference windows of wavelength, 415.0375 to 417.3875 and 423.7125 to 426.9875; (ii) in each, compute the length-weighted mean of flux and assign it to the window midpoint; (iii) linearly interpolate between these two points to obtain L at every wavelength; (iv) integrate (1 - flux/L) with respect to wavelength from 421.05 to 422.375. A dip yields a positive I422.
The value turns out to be 0.529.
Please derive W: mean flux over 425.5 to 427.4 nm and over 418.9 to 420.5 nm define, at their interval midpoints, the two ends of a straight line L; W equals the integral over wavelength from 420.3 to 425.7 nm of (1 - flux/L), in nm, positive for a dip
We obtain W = 0.643 nm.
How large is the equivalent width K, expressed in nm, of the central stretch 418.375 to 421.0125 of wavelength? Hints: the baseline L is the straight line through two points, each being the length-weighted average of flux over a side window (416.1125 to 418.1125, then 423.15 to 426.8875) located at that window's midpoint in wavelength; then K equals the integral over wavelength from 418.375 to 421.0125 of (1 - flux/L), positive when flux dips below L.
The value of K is 0.46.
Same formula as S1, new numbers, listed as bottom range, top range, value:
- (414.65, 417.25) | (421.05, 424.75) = 2.01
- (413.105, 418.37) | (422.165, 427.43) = 2.56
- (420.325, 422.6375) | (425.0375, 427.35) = 2.36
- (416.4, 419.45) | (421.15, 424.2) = 1.76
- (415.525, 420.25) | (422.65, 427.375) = 2.41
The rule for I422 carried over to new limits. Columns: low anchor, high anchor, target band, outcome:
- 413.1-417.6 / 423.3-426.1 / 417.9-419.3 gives 0.36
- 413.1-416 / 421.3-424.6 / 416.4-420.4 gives 0.97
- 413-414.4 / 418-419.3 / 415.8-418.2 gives 0.30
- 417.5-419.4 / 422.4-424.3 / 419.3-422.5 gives 0.85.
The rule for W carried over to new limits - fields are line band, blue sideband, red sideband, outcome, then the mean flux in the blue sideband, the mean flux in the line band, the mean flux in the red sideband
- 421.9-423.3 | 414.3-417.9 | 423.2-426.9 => 0.53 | 3.41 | 4.66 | 8.96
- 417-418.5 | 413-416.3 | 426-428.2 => 0.55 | 3.51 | 3.44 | 11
